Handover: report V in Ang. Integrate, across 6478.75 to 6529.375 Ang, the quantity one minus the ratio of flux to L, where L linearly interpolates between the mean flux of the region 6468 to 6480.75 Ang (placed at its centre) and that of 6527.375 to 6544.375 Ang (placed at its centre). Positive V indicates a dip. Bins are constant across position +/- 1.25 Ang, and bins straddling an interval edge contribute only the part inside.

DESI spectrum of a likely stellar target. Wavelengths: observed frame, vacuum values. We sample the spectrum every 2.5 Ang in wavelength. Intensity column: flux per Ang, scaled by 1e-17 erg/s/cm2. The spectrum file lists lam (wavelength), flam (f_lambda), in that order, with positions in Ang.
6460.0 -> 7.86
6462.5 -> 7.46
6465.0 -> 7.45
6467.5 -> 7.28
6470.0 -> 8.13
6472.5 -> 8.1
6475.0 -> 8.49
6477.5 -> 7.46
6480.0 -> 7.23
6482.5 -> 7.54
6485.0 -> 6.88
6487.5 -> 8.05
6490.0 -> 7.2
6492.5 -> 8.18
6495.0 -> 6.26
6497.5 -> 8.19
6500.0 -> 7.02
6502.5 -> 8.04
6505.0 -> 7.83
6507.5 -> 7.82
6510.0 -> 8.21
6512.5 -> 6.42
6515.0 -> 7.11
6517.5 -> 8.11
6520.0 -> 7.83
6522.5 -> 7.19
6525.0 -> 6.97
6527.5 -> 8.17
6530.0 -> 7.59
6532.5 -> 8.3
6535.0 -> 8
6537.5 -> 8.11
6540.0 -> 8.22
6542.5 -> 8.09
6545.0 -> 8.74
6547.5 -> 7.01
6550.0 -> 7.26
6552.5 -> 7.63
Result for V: 2.9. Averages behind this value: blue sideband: 7.87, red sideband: 8.09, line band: 7.51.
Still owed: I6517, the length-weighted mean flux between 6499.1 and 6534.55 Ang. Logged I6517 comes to 7.63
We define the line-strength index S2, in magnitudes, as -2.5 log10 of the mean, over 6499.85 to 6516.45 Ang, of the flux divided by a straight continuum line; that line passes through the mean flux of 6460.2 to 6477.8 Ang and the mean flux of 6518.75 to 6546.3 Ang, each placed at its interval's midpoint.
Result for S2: 0.048 mag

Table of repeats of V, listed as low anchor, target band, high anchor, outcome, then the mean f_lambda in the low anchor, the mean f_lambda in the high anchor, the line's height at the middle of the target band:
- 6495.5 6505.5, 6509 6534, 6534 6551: 0.7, 7.65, 7.93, 7.79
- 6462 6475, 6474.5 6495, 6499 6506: 0.5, 7.77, 7.64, 7.71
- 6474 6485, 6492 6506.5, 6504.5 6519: 0.0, 7.57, 7.57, 7.57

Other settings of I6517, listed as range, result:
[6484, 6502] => 7.43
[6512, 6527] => 7.36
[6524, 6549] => 7.92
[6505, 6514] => 7.52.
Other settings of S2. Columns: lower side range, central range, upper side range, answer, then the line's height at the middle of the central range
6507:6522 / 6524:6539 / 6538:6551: -0.018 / 7.74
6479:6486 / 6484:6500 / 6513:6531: -0.020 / 7.3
